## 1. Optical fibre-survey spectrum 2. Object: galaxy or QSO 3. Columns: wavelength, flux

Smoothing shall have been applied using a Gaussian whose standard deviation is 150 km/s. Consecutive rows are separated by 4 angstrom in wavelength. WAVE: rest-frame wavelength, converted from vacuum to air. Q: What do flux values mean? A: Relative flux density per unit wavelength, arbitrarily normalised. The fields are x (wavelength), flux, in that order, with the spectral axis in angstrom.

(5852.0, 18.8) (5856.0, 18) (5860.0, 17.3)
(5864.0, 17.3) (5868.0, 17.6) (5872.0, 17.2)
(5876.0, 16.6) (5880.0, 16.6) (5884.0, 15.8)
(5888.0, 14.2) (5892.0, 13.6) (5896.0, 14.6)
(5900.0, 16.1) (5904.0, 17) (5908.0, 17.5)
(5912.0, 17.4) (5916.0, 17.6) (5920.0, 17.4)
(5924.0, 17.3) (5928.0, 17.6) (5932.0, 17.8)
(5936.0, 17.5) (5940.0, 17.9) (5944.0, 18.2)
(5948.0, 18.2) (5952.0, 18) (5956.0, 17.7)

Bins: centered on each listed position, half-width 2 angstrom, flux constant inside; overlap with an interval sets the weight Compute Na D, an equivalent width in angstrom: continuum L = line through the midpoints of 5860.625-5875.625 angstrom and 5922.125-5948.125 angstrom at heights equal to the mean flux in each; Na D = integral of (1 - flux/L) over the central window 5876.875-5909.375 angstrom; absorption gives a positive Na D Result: 3.33 angstrom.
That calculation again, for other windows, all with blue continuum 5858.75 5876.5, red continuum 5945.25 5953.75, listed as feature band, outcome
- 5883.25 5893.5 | 1.8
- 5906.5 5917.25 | 0.1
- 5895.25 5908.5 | 1.0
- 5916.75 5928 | 0.3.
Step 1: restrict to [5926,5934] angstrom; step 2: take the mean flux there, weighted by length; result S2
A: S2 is 17.7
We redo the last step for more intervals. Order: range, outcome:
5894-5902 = 15.4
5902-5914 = 17.3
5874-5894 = 15.4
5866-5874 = 17.4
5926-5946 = 17.8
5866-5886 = 16.8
